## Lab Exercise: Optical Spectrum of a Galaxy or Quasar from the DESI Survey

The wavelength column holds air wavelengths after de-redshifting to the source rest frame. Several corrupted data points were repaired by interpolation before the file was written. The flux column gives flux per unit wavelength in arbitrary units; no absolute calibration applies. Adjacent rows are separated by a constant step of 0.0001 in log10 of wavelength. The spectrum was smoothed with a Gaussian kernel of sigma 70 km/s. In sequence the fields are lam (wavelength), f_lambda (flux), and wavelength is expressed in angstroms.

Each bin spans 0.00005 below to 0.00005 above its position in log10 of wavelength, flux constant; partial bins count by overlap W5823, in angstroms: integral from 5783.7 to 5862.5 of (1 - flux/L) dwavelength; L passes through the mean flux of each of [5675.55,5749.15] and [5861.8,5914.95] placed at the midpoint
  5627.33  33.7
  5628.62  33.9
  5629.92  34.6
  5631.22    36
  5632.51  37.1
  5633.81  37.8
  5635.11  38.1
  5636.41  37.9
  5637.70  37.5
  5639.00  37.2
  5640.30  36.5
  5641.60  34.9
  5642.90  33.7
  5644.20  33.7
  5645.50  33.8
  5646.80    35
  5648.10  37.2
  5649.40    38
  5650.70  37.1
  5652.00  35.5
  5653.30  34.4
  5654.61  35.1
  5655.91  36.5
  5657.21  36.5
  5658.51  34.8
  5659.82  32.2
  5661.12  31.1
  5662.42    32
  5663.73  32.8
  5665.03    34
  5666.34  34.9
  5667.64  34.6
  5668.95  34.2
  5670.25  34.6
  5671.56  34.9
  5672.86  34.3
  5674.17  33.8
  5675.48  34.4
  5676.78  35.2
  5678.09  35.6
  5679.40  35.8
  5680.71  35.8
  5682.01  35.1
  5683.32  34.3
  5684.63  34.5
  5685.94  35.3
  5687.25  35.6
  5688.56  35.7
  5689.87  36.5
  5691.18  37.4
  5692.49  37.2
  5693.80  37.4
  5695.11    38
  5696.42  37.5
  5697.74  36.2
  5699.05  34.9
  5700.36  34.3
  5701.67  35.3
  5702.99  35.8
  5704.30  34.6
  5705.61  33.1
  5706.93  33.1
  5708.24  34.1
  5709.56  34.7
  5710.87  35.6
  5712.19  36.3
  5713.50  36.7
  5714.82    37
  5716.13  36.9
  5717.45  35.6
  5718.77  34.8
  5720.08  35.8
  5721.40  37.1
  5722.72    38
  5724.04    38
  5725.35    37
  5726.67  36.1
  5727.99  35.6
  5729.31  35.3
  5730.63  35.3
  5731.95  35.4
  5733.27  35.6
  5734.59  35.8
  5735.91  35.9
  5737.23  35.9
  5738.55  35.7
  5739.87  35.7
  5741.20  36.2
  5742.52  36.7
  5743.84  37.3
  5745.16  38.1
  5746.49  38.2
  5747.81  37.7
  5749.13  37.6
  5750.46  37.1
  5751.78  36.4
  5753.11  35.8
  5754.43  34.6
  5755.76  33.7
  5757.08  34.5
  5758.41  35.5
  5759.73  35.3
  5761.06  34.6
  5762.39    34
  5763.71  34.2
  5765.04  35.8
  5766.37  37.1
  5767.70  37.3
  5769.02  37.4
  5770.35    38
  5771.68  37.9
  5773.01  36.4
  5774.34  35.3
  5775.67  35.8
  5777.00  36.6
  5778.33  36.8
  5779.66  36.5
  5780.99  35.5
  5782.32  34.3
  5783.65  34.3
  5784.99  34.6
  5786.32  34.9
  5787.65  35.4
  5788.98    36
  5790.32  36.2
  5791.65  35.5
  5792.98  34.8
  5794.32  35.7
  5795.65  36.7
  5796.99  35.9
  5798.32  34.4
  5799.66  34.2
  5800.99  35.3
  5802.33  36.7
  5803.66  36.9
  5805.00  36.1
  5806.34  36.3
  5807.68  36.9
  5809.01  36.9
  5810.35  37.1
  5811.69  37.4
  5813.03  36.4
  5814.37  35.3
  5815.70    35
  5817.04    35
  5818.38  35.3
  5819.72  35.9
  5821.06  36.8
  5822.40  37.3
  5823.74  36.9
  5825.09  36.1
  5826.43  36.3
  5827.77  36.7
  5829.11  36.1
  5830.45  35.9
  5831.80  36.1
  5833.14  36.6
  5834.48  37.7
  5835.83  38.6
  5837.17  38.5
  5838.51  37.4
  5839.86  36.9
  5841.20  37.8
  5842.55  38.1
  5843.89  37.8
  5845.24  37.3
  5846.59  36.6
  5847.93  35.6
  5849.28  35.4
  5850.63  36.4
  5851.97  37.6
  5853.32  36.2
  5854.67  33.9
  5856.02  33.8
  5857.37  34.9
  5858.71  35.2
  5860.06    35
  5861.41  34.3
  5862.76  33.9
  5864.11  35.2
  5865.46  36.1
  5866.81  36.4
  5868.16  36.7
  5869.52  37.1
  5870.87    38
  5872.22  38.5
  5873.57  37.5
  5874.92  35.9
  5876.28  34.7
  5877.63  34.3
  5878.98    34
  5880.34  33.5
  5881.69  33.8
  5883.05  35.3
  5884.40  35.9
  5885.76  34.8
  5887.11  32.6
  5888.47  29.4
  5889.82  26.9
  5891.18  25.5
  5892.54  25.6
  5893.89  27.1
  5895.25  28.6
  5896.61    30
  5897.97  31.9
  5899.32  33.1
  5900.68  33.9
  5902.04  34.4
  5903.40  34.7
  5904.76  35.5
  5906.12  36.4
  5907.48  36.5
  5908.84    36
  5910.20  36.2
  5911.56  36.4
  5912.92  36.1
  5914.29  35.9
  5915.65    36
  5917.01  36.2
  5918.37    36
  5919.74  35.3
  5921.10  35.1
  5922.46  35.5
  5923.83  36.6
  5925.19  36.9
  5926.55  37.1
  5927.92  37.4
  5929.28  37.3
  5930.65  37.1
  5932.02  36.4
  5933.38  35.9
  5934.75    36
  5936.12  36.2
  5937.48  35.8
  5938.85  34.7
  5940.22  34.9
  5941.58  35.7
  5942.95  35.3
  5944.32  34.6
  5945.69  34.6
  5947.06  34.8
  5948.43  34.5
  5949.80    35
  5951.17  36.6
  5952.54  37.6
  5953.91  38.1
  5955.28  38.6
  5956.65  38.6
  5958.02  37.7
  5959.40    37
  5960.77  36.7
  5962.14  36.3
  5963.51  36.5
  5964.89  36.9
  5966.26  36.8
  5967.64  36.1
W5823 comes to -3.2 angstroms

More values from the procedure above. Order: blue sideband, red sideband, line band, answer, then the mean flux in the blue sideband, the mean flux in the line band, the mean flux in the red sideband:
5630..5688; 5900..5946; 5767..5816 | -0.7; 35.2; 36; 35.8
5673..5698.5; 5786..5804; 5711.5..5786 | -0.9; 35.8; 36.1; 35.6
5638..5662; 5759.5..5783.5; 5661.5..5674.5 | 0.5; 35.2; 34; 36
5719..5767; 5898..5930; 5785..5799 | 0.2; 36.1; 35.5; 35.8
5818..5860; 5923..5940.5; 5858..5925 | 3.9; 36.5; 34.3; 36.3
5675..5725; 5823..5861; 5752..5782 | 0.2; 35.8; 35.8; 36.5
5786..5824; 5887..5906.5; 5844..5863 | -1.3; 36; 35.5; 30.9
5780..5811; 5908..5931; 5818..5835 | -0.3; 35.7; 36.4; 36.3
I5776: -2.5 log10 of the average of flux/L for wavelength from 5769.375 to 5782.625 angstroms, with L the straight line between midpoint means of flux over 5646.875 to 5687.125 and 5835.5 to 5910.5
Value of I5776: -0.05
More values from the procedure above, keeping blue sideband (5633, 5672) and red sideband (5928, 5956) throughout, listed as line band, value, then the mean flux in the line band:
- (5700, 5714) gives 0.02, 34.9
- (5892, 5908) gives 0.11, 32.3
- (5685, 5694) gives -0.03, 36.3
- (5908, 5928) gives -0.01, 36.1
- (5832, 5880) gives -0.01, 36.3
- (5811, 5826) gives -0.01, 36.1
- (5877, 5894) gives 0.14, 31.6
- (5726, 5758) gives -0.02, 36.1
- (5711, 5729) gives -0.03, 36.5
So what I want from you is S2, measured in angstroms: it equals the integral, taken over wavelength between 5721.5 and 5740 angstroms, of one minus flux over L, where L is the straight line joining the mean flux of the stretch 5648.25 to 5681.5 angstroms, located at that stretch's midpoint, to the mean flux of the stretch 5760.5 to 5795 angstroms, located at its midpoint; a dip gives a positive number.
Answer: -0.4 angstroms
